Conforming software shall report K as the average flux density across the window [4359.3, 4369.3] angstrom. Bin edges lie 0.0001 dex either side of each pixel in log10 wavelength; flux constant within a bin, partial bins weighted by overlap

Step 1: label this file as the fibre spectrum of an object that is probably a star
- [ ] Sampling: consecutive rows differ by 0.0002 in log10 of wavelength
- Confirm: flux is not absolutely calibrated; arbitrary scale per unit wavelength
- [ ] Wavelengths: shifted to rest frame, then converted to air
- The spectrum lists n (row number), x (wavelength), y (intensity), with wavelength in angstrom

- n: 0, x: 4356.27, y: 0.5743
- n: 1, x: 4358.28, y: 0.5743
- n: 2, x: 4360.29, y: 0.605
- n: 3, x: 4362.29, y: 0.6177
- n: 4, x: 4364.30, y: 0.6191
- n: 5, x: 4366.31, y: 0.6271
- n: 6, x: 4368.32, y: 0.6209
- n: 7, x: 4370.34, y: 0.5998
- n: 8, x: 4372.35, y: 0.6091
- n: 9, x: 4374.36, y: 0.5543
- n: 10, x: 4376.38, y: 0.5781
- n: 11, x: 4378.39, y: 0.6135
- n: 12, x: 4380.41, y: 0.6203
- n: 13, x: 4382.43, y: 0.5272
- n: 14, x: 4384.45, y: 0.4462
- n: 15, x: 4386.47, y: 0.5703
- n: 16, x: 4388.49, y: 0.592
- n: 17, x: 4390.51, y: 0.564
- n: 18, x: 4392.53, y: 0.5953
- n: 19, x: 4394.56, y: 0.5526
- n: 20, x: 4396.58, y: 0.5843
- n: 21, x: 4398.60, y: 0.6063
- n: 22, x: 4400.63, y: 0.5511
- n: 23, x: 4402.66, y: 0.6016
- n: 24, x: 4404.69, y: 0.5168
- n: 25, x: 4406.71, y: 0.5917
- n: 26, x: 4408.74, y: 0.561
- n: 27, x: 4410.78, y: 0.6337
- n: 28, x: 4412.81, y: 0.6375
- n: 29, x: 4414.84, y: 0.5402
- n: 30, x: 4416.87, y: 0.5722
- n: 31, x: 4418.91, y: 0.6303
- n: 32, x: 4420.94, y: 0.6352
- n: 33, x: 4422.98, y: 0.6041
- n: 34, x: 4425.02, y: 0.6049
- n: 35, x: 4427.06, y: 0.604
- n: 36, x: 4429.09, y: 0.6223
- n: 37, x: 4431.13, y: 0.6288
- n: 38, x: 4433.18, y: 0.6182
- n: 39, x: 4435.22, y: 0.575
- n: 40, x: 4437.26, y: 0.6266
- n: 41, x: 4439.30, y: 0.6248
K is 0.619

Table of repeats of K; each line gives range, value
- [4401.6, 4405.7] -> 0.559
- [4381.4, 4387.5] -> 0.515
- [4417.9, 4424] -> 0.623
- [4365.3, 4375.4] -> 0.602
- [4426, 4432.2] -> 0.618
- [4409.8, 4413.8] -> 0.636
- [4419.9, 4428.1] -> 0.613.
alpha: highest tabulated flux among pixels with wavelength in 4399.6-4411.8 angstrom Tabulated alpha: 0.6337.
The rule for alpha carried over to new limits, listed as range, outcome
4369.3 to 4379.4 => 0.6135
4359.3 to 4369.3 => 0.6271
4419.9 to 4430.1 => 0.6352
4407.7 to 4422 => 0.6375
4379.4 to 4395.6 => 0.6203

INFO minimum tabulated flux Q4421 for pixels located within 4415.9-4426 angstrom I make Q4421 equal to 0.5722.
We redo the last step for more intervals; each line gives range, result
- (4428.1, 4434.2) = 0.6182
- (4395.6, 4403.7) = 0.5511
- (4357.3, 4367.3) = 0.5743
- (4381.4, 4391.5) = 0.4462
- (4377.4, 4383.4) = 0.5272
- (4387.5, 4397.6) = 0.5526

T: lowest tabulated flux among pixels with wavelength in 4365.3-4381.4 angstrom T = 0.5543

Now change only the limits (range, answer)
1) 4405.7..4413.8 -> 0.561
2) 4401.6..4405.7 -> 0.5168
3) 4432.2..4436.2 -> 0.575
